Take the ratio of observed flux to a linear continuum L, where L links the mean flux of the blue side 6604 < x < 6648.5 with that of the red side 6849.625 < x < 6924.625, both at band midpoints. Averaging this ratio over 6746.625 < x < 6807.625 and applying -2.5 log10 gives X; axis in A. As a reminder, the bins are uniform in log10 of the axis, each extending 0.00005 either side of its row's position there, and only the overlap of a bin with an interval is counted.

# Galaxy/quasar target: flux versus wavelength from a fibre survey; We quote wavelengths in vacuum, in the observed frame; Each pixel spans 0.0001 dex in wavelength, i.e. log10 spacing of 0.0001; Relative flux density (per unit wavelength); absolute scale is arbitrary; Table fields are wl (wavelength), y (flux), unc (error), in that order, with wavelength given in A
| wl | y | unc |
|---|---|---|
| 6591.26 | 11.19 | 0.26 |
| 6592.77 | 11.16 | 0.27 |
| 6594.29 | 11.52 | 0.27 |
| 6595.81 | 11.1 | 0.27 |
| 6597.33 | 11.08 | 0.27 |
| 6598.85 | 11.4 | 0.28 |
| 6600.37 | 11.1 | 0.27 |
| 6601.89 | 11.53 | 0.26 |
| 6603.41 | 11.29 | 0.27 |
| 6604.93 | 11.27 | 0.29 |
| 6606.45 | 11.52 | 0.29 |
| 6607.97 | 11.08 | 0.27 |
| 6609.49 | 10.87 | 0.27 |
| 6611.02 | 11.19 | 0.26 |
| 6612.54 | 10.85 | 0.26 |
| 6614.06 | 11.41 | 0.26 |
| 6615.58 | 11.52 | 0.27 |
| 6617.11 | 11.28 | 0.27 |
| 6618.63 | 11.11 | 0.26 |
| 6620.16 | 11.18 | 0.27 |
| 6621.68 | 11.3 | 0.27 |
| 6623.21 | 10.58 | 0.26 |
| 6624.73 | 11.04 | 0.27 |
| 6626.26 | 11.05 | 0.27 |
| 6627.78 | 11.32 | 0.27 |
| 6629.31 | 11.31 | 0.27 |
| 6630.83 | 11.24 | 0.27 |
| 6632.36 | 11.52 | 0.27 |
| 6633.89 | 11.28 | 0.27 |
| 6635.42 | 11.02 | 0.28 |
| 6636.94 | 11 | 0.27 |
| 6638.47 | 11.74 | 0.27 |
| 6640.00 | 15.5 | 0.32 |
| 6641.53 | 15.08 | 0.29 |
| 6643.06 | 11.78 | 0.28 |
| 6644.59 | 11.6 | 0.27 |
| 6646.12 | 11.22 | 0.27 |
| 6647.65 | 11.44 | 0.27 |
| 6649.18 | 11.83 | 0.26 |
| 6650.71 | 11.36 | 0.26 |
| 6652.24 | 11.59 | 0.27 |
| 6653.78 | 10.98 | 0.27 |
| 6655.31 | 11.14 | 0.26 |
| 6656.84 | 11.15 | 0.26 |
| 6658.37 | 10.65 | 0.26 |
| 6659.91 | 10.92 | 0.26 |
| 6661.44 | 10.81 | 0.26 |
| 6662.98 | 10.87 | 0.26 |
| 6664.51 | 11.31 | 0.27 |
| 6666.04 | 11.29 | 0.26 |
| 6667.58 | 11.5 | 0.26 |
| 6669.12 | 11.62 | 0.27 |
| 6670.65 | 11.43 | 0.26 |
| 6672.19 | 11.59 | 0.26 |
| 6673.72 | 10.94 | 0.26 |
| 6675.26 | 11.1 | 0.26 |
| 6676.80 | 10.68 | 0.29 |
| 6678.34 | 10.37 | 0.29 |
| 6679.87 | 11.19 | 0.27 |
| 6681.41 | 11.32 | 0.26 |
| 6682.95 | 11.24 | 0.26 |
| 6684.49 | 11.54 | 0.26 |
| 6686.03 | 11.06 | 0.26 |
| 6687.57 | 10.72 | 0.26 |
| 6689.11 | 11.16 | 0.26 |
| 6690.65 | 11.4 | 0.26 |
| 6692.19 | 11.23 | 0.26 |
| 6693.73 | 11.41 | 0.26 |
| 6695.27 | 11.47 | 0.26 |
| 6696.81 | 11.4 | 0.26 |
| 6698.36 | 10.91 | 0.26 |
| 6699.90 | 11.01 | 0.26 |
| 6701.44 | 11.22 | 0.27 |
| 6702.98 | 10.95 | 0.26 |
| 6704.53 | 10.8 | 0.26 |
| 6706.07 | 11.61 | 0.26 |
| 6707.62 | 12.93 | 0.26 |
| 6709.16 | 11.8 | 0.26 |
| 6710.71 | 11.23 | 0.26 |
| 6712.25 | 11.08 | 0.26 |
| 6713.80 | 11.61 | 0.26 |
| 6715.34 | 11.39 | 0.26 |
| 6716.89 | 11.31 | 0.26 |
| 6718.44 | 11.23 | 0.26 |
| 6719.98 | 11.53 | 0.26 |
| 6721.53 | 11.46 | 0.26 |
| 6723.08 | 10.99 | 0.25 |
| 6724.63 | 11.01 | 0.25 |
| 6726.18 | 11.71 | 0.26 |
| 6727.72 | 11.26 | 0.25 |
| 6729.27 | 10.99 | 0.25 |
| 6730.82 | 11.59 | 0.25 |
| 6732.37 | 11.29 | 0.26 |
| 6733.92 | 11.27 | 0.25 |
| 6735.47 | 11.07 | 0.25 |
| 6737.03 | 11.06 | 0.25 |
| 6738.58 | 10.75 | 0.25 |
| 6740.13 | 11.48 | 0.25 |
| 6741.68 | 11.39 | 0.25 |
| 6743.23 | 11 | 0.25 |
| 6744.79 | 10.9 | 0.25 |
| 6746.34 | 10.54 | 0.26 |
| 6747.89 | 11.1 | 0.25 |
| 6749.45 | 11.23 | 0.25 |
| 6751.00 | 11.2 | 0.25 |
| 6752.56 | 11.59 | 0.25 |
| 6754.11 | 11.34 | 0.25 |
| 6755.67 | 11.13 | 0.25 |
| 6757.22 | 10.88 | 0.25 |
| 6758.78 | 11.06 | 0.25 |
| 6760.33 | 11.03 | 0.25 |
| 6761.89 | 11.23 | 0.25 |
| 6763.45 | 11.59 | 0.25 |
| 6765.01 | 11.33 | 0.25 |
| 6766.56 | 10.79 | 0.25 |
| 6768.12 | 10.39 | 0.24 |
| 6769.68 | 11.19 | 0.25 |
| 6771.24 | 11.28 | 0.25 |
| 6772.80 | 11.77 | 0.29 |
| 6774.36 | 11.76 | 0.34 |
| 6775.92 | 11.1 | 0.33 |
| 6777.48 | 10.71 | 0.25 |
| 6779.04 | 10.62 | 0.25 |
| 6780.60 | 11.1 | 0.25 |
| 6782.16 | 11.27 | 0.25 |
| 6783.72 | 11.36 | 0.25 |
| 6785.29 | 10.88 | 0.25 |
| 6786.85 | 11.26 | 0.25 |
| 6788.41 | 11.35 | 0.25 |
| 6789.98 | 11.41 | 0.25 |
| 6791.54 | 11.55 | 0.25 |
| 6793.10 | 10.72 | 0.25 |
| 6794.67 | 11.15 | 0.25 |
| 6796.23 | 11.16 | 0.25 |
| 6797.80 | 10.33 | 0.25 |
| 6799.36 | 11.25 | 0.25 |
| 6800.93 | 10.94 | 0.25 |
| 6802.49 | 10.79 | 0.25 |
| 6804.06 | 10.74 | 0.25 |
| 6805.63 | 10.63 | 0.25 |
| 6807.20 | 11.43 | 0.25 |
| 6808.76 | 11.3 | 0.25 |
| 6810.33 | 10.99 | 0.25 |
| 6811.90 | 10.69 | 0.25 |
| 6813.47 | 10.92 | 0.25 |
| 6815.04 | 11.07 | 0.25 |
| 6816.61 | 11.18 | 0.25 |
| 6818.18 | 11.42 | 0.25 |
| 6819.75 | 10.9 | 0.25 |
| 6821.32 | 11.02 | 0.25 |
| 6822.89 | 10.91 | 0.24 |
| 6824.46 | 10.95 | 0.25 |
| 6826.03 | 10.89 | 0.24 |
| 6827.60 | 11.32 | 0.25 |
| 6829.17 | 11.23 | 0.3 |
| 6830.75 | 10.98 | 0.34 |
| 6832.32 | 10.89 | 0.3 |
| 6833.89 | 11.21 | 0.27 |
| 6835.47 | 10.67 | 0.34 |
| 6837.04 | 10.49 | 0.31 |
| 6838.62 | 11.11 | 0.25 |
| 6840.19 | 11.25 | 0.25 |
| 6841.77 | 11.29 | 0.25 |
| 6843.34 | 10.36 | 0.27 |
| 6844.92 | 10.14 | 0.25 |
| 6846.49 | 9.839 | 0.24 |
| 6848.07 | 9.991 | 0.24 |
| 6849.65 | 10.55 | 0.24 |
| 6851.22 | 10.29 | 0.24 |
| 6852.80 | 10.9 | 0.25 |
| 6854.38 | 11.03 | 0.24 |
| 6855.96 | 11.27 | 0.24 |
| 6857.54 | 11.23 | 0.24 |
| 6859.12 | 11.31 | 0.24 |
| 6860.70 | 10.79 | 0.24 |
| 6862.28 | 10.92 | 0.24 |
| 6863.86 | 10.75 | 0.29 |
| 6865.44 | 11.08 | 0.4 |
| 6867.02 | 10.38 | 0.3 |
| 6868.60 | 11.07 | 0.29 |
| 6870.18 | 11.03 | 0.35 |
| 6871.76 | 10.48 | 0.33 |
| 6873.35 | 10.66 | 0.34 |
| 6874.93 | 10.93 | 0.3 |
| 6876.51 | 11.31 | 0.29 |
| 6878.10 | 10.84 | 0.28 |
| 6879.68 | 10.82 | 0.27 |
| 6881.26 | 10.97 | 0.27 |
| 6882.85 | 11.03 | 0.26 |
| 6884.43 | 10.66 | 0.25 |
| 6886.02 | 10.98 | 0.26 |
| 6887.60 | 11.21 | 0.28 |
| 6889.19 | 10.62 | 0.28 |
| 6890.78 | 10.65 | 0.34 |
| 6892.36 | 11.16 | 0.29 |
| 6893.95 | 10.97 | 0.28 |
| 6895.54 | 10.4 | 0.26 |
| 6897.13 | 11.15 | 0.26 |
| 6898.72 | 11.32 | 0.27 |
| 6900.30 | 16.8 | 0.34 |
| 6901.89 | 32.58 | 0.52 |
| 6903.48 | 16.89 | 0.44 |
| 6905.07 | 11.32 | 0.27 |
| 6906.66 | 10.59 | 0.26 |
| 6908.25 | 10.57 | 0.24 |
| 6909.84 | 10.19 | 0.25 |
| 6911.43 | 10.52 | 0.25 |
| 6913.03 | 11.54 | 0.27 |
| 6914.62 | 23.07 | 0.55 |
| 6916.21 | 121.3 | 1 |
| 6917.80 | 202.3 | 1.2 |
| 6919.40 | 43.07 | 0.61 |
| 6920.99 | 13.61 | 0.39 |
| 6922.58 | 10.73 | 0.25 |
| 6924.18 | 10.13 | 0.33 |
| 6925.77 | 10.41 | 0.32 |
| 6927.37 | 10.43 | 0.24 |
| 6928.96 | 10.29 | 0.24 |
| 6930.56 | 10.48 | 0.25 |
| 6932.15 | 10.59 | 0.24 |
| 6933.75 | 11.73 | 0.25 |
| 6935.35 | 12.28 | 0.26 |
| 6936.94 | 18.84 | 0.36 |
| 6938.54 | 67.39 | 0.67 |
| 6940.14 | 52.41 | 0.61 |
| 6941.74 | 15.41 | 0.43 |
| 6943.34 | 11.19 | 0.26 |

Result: 0.38 mag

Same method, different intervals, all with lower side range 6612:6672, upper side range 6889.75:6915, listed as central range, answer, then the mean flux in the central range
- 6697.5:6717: 0.06 mag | 11.4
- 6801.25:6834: 0.17 mag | 11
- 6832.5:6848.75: 0.22 mag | 10.6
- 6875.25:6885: 0.22 mag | 10.9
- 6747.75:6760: 0.11 mag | 11.2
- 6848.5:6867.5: 0.21 mag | 10.9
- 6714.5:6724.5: 0.07 mag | 11.3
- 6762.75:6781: 0.13 mag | 11.1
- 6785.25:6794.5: 0.13 mag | 11.2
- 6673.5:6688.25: 0.07 mag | 11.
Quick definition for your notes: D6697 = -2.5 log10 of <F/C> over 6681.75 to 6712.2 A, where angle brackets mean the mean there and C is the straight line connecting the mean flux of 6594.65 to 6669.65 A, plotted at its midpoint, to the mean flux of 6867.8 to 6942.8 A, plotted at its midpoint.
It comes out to 0.21 mag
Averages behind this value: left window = 11.4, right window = 21.3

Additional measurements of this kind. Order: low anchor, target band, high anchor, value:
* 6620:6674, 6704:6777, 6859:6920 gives 0.310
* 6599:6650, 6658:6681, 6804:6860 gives 0.028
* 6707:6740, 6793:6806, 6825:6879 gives 0.018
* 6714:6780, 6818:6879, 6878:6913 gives 0.109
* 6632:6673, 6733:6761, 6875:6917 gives 0.220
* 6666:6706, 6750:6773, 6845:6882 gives -0.016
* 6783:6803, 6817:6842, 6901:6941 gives 0.433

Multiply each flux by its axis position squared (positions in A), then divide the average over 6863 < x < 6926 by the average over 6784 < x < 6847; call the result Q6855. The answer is 1.92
